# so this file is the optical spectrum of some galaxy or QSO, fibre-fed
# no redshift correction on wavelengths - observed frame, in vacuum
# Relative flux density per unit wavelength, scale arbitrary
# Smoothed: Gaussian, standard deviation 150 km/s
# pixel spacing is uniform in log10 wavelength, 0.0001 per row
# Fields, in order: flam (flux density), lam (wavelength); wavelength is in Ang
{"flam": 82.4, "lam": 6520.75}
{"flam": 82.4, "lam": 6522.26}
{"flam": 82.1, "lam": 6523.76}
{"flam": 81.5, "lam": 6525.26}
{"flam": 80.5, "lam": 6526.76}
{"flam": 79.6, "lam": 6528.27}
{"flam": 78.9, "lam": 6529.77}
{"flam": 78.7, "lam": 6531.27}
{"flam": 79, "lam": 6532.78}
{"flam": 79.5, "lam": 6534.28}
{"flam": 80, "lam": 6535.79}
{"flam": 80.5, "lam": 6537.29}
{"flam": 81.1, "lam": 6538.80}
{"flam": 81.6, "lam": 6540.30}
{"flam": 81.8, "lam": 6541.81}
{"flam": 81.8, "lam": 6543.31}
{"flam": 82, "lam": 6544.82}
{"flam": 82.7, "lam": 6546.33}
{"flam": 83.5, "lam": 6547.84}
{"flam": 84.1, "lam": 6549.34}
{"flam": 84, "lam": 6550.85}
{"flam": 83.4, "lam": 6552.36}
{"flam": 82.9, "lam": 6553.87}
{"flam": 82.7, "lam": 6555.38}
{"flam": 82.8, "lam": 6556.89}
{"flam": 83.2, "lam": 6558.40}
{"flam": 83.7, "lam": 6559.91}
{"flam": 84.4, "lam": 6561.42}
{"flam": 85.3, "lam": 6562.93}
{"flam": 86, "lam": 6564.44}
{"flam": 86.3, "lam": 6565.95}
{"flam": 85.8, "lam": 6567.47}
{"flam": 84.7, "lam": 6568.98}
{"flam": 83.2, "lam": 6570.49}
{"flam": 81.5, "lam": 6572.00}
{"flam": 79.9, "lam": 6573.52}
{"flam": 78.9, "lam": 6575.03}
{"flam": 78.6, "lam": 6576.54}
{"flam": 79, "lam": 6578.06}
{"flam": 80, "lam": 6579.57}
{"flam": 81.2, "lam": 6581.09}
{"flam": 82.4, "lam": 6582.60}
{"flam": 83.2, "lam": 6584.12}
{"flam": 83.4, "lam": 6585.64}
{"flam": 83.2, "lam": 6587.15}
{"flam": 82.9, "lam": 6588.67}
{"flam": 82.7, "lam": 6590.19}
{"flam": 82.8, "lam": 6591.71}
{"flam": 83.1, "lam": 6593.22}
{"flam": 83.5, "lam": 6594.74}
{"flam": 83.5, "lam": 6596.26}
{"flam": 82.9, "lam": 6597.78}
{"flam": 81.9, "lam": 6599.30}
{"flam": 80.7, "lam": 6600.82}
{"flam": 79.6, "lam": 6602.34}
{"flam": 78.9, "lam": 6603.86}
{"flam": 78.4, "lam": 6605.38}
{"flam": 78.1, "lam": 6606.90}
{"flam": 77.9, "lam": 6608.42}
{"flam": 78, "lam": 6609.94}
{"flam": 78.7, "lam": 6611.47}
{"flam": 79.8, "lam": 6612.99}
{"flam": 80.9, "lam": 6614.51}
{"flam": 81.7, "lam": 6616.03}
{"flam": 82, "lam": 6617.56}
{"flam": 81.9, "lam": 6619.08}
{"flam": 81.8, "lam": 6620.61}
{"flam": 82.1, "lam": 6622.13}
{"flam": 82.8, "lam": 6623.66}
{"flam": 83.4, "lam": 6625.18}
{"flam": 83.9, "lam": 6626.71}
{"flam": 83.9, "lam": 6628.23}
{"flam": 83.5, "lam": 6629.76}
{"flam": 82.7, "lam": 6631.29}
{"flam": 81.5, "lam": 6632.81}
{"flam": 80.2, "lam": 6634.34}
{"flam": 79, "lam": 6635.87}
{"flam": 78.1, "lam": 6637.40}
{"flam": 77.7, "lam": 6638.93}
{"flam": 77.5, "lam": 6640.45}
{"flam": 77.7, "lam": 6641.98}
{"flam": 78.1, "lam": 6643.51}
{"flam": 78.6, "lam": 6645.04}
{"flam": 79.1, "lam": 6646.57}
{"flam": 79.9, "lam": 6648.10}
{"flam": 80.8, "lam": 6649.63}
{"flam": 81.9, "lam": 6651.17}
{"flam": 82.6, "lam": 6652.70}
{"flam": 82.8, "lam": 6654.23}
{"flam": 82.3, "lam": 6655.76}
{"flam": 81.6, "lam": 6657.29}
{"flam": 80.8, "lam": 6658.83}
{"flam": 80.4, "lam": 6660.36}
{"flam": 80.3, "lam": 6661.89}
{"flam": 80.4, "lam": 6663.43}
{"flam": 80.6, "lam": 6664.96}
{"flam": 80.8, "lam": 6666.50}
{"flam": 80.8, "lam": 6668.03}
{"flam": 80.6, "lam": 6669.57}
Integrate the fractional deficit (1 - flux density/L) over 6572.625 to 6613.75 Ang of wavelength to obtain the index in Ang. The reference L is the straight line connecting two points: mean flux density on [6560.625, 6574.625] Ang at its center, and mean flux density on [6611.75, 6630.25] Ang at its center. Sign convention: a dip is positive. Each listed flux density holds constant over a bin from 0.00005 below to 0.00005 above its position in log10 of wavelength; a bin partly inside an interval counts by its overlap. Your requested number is 1.13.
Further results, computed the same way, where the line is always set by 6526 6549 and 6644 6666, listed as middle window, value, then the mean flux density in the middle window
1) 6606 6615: 0.2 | 78.8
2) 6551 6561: -0.3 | 83.2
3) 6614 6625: -0.2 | 82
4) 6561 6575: -0.5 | 83.9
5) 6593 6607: -0.1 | 81.1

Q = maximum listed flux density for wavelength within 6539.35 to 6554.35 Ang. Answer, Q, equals 84.1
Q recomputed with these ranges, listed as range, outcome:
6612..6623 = 82.1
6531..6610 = 86.3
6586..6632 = 83.9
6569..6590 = 83.4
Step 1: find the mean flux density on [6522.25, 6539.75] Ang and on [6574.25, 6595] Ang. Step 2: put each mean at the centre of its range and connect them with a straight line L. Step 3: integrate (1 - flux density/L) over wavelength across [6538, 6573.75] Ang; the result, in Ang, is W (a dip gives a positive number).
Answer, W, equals -1.0 Ang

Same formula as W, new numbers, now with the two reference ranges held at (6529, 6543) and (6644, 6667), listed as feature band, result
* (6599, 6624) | 0.1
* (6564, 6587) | -0.5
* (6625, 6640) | -0.1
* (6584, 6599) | -0.5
